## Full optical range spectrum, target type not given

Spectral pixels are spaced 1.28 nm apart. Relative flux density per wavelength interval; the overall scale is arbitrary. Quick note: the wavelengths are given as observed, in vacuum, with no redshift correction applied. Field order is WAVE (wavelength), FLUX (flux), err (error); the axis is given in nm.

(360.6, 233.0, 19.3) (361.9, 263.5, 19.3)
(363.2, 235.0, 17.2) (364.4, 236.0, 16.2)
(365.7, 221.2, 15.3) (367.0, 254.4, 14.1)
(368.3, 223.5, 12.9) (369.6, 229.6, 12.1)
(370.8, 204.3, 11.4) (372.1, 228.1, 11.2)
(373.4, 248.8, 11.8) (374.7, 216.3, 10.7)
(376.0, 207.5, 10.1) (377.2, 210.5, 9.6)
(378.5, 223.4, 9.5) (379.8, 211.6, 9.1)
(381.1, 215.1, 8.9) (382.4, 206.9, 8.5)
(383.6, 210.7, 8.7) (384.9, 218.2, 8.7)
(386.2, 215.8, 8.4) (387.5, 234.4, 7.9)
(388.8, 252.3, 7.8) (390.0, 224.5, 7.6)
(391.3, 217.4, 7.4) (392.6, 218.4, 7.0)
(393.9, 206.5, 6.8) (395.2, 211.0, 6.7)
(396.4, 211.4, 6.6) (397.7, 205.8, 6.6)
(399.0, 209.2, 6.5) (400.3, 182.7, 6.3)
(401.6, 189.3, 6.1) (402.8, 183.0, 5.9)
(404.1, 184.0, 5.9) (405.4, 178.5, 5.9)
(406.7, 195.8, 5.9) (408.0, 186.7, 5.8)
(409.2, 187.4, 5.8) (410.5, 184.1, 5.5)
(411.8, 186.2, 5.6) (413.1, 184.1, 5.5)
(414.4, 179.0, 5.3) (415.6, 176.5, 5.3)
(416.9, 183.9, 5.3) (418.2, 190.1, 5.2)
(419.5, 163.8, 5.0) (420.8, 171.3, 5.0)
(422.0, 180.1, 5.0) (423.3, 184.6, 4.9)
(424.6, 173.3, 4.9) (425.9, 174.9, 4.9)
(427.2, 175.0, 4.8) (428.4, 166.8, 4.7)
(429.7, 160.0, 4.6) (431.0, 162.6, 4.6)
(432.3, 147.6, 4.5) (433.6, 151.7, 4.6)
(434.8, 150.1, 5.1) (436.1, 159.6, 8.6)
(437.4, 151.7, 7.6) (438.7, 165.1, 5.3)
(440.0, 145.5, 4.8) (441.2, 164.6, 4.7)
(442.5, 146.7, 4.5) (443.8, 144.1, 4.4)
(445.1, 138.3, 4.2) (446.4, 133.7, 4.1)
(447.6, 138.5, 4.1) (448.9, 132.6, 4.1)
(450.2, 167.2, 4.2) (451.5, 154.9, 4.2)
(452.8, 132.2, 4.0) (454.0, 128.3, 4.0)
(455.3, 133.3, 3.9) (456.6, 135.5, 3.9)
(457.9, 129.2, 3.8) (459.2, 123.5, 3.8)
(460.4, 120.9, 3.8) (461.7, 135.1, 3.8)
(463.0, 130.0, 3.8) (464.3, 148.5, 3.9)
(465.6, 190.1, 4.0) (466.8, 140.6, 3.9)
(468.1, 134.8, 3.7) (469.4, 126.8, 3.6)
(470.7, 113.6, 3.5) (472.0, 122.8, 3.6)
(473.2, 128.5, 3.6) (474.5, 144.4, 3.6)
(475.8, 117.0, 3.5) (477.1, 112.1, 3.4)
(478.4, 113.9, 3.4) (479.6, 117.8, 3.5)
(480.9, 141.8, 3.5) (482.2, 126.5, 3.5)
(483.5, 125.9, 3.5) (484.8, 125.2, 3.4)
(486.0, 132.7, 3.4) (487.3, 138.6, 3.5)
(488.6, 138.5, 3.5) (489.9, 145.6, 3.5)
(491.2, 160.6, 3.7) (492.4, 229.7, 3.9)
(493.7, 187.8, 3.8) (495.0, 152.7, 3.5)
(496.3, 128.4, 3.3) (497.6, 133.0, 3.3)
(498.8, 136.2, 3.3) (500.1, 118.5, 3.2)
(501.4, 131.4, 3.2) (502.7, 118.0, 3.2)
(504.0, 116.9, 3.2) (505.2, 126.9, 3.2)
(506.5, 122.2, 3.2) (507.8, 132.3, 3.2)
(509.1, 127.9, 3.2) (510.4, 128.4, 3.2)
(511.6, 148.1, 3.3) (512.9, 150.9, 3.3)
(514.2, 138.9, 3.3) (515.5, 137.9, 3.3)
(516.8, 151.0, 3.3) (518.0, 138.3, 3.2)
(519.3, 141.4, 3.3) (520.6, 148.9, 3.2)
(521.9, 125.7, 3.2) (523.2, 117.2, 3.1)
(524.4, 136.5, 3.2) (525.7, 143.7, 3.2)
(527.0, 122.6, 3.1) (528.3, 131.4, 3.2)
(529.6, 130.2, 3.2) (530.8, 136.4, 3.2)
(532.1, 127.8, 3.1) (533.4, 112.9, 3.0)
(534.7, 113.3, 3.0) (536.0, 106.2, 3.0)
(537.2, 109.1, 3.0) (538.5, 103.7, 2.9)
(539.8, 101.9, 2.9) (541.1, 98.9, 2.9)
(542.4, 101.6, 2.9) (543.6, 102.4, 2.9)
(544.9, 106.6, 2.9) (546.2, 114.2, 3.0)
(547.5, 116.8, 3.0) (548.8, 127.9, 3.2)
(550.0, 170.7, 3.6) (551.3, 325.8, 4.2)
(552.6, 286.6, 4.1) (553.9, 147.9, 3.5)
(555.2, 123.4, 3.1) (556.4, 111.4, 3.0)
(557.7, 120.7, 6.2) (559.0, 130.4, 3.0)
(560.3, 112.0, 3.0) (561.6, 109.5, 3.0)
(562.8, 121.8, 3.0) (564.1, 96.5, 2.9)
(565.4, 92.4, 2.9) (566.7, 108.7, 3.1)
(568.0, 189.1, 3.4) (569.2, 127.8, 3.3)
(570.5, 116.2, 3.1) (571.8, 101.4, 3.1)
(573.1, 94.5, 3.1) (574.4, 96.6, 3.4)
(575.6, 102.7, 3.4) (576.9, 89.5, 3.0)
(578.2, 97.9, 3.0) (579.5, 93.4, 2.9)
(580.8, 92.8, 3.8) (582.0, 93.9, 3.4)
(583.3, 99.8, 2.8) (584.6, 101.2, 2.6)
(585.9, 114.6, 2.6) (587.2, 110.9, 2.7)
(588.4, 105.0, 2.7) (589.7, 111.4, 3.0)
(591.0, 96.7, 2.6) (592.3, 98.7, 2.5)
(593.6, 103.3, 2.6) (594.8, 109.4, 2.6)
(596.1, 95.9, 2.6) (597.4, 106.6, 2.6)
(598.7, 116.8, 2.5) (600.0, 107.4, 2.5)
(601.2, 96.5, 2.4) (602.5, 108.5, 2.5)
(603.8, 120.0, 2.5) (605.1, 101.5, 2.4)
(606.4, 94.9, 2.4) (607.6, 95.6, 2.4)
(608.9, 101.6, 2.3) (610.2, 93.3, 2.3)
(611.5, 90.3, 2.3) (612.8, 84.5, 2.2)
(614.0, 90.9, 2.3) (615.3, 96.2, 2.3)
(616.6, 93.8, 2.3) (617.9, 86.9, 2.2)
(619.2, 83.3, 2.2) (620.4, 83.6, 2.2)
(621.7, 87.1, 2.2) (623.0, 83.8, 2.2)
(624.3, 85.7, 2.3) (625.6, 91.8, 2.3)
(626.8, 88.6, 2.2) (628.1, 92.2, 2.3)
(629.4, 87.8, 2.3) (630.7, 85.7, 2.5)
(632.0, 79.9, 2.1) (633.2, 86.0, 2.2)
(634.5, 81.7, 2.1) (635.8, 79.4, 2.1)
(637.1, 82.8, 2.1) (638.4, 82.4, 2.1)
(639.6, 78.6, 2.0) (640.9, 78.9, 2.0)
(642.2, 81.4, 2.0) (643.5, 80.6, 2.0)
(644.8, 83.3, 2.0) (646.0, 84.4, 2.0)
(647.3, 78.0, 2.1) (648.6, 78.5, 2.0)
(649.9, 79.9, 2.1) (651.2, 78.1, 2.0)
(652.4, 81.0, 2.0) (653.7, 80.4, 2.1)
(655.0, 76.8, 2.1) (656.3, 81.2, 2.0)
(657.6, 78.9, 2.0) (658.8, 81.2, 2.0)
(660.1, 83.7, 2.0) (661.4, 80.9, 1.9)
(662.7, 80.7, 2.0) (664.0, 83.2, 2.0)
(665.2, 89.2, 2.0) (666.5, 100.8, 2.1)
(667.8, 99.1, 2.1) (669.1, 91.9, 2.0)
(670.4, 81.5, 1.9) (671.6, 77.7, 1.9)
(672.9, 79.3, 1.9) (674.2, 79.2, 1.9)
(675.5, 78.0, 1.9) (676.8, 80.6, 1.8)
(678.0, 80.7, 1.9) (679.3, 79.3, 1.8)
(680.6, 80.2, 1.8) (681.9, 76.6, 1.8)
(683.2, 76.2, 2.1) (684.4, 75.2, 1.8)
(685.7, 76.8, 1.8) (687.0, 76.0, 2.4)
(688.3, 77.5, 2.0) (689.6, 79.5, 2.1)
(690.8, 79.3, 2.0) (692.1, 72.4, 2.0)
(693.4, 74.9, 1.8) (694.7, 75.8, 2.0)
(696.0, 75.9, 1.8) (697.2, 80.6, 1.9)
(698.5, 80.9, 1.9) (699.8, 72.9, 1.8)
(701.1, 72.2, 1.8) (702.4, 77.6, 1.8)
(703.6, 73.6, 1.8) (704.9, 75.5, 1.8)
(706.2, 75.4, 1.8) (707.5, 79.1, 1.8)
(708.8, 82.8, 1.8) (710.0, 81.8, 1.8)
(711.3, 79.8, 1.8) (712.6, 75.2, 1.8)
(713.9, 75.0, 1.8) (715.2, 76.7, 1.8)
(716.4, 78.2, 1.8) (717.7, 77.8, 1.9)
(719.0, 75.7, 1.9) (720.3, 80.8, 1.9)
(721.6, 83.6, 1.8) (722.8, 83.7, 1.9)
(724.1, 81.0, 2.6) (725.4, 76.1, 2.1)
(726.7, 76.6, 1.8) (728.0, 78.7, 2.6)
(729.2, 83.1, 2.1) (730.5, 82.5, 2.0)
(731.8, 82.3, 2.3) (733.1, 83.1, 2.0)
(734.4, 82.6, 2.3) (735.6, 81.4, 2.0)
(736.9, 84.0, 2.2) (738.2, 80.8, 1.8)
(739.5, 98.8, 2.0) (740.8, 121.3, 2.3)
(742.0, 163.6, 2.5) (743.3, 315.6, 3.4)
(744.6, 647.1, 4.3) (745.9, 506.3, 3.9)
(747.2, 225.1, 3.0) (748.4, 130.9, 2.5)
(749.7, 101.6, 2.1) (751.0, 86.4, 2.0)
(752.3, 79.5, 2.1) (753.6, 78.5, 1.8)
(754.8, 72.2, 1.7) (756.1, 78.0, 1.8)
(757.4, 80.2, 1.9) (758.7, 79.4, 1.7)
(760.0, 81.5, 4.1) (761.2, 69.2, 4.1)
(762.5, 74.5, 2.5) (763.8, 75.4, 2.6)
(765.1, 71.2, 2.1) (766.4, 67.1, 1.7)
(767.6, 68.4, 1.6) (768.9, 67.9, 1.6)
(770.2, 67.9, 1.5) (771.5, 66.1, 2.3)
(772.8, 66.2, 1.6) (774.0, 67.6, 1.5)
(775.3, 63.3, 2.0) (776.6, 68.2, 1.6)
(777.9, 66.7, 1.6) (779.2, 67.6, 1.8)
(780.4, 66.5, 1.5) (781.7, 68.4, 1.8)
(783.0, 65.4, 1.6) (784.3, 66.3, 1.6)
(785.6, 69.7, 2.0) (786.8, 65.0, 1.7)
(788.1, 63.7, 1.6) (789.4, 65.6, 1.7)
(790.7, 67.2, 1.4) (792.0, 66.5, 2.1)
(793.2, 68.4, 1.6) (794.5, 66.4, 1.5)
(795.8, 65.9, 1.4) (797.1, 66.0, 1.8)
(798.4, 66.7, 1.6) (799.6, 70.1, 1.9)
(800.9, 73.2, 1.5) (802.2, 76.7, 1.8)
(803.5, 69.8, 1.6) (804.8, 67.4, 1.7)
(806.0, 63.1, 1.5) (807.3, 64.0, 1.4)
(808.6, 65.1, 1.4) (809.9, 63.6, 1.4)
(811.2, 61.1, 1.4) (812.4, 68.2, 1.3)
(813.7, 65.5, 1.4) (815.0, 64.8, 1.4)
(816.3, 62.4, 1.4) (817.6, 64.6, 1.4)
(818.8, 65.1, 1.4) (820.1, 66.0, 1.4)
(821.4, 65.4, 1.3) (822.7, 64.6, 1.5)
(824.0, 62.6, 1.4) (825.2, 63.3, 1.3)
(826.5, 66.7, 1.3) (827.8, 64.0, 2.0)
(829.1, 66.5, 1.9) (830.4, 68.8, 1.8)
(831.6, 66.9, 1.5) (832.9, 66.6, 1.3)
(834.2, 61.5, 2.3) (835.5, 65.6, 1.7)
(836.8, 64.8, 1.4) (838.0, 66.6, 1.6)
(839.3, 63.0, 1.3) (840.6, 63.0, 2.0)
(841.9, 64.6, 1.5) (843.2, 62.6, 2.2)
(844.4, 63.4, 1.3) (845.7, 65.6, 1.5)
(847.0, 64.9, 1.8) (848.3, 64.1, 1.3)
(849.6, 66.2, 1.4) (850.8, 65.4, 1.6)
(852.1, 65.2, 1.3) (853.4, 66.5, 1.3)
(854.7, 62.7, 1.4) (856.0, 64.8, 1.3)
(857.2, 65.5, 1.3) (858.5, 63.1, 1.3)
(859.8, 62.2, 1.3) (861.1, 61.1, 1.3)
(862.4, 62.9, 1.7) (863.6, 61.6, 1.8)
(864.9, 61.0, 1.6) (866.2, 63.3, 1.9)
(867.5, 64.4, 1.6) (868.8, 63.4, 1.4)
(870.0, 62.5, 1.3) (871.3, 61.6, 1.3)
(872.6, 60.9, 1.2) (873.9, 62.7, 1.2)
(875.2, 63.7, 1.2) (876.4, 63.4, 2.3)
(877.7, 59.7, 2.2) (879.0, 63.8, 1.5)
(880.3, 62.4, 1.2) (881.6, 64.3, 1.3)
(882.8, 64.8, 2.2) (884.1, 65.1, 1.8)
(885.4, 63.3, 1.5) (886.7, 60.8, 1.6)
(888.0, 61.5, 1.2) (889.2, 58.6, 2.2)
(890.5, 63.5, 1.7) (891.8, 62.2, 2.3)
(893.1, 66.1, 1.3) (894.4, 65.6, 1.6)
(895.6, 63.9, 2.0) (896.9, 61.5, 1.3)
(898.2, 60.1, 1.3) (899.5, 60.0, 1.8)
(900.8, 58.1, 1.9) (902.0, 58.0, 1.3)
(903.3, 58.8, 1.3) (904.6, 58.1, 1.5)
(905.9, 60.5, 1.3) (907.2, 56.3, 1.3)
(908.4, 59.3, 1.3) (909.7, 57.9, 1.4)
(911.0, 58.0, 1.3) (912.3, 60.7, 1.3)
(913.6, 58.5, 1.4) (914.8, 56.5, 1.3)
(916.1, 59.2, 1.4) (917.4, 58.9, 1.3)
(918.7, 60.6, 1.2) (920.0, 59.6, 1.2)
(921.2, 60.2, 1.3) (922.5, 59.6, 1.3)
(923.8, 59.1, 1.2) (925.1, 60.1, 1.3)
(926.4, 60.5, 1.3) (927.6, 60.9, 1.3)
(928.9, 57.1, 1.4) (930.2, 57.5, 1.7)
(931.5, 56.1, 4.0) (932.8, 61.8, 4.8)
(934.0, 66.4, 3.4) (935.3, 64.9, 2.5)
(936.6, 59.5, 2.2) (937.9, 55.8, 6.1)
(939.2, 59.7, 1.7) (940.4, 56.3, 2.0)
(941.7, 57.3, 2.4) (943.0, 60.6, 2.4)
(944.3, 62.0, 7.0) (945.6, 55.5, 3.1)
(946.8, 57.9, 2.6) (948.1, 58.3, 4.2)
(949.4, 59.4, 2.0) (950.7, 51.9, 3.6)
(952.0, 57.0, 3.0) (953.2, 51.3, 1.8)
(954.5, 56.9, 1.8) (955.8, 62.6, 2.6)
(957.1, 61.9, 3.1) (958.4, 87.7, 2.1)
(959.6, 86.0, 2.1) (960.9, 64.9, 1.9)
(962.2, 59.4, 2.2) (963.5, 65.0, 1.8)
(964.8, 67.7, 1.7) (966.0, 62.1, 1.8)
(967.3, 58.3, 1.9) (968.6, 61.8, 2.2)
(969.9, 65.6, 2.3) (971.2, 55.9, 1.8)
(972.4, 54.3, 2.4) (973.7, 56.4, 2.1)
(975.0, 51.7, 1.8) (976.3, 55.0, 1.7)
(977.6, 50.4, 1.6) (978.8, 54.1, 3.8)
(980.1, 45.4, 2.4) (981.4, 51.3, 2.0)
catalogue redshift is 0.135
